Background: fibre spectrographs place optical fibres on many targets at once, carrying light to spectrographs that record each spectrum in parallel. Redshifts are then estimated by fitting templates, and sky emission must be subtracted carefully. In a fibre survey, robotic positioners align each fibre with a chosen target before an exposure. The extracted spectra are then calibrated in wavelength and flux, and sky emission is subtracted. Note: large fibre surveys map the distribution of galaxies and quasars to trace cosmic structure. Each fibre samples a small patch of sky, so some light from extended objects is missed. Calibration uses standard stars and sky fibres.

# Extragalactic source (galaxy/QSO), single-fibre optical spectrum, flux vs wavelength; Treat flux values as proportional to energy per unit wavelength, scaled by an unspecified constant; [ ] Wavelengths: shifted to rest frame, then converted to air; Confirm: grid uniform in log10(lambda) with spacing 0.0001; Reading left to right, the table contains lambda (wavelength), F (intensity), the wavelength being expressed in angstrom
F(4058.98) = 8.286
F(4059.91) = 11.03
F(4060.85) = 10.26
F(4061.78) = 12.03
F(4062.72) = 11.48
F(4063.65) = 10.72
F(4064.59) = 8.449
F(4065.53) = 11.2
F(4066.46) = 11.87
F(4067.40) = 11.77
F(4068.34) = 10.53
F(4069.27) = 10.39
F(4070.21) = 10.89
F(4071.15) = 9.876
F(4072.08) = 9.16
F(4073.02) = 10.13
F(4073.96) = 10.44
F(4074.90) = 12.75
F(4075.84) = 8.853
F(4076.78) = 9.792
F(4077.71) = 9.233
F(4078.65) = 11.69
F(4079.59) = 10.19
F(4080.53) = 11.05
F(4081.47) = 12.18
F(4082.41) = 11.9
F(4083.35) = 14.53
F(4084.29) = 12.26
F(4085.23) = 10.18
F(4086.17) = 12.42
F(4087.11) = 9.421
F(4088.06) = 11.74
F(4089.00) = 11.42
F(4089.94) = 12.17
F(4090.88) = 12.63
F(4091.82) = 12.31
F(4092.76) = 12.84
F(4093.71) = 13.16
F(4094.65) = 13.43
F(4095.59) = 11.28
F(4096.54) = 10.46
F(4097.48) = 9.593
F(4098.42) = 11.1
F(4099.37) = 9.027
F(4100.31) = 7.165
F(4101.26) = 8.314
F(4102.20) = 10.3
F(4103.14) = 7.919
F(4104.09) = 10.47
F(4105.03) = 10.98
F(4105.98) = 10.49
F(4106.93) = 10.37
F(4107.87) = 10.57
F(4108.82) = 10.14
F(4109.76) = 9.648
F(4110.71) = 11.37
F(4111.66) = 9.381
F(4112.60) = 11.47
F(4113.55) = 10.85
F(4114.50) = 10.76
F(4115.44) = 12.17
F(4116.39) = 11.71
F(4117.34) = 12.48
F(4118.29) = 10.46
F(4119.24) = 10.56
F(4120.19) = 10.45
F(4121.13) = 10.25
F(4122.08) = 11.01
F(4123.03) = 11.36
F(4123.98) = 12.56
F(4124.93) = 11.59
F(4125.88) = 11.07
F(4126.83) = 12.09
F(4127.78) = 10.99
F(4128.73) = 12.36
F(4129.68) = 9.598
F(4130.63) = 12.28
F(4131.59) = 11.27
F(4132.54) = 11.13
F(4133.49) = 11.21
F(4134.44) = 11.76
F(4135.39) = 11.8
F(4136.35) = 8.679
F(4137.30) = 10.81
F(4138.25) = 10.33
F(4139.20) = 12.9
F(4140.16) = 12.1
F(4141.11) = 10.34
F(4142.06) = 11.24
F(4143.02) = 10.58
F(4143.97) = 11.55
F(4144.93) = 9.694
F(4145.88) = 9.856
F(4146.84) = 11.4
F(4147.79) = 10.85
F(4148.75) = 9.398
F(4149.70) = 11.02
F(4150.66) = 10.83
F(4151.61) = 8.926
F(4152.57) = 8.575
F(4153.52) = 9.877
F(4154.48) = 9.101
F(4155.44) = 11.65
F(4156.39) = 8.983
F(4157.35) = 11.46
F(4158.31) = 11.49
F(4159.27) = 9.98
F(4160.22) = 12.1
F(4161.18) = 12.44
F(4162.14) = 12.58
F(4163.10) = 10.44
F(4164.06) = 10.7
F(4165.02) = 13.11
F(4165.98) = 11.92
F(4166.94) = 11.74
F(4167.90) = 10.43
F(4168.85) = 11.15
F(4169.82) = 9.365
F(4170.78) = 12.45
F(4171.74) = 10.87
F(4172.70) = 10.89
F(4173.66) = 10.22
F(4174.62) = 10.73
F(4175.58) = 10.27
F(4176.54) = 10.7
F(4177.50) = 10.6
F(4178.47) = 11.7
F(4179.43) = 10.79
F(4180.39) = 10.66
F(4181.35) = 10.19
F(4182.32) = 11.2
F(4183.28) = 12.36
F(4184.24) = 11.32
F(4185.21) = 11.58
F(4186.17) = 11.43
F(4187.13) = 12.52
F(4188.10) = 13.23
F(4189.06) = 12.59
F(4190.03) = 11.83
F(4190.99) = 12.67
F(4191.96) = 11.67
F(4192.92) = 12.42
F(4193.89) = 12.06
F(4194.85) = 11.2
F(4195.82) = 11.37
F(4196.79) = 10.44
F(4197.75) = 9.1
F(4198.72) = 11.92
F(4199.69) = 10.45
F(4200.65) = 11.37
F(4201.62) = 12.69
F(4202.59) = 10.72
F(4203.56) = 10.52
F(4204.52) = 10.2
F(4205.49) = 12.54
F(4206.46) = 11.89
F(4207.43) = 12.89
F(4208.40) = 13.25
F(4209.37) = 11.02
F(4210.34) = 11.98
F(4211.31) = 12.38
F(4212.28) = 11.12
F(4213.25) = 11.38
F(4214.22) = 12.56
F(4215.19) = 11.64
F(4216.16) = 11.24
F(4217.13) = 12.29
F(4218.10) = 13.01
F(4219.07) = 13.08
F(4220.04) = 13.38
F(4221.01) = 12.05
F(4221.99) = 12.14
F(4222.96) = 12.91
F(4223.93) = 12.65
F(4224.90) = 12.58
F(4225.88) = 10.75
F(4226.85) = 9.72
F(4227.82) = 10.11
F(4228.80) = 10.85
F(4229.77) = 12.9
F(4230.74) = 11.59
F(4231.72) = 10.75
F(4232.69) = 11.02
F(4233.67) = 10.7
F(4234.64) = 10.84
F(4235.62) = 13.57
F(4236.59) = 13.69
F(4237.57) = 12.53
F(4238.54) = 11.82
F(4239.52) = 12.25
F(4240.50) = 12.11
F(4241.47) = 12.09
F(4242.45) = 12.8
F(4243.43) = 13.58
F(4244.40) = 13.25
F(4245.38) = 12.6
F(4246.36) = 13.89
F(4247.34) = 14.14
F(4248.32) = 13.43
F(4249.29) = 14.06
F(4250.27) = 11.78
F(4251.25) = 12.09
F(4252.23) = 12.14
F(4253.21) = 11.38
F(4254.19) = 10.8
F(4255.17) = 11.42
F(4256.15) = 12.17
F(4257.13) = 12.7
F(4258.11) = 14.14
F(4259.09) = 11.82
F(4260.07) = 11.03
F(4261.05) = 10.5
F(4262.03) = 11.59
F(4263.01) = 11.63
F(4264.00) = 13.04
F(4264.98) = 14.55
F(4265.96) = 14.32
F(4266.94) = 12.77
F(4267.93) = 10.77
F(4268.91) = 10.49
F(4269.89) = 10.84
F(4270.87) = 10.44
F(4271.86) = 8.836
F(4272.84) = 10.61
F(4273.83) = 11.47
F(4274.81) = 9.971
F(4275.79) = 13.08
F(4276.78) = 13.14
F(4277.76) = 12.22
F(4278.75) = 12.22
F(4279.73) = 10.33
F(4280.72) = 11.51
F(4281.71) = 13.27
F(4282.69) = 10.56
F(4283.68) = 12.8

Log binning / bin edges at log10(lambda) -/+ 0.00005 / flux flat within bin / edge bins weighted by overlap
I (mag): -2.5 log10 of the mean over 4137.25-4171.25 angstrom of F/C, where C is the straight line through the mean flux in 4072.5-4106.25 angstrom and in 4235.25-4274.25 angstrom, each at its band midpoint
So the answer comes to 0.06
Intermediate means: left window 10.9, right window 12.2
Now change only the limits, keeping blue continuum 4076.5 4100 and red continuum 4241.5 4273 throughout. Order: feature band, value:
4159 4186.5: 0.06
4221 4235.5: 0.05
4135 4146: 0.08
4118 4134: 0.04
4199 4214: 0.03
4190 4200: 0.05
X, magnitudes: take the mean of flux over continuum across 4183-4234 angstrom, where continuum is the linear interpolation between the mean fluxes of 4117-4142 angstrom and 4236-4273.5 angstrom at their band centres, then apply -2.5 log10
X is 0.01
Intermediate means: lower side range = 11.2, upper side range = 12.2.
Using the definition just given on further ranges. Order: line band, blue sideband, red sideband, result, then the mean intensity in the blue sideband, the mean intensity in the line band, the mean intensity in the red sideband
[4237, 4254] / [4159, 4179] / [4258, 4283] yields -0.10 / 11.2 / 12.7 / 11.7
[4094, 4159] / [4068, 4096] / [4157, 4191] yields 0.06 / 11.3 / 10.7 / 11.4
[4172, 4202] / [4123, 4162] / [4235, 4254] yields 0.03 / 10.9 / 11.4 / 12.8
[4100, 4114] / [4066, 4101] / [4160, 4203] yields 0.12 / 11.1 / 9.99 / 11.4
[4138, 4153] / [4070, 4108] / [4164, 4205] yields 0.05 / 10.8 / 10.6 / 11.3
